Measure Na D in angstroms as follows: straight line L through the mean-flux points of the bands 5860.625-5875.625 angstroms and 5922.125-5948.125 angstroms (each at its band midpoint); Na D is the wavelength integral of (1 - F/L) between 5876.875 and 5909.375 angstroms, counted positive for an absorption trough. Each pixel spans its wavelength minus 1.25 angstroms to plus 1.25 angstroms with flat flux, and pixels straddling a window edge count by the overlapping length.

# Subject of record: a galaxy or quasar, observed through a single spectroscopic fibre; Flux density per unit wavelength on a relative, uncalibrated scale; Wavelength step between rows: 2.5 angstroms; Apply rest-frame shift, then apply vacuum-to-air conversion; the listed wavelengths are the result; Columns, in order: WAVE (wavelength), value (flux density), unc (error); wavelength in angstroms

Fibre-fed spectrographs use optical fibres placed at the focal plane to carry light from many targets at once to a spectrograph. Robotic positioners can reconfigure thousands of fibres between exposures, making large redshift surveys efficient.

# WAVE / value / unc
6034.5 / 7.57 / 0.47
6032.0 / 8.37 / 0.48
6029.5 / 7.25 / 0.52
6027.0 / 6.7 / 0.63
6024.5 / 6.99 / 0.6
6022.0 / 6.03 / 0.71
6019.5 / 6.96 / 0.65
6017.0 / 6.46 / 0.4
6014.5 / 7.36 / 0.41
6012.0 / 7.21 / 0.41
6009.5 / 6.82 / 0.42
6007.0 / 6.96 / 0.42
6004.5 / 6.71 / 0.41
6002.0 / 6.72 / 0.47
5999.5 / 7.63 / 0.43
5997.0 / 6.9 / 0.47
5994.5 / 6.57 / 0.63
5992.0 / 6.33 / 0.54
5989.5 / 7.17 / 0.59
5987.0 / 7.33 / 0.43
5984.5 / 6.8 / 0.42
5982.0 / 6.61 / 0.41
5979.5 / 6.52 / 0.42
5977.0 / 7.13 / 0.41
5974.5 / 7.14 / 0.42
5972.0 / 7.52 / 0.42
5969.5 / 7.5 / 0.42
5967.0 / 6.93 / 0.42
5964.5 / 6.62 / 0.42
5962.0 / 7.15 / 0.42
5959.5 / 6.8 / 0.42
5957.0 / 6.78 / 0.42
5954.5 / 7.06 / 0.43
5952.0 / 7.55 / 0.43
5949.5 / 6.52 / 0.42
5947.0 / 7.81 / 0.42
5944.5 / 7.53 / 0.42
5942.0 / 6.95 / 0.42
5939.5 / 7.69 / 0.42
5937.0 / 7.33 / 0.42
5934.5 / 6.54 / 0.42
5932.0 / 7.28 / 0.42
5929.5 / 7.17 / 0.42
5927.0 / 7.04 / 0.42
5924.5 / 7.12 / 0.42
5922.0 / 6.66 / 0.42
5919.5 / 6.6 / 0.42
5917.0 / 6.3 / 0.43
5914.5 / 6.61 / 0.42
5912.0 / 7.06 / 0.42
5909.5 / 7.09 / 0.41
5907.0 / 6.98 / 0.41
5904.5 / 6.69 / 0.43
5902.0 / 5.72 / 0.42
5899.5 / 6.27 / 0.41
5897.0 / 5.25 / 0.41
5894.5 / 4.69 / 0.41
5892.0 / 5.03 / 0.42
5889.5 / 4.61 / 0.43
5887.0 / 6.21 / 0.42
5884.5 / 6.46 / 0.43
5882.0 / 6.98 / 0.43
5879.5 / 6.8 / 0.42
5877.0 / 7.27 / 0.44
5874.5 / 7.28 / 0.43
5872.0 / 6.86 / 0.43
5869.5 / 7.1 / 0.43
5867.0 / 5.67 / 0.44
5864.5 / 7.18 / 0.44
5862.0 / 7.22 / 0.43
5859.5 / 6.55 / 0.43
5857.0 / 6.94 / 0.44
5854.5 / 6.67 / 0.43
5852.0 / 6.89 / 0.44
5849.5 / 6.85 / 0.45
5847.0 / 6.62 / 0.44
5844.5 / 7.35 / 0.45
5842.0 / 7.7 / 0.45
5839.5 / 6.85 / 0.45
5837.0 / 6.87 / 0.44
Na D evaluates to 4.35 angstroms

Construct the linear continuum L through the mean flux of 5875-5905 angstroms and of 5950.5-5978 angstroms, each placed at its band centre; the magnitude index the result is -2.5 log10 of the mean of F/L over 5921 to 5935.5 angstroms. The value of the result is -0.07 mag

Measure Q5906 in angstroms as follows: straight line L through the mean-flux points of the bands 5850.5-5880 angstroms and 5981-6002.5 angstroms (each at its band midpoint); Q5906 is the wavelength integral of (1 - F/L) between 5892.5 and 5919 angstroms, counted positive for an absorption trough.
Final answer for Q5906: 2.5 angstroms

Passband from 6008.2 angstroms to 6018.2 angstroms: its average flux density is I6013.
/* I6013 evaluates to 6.97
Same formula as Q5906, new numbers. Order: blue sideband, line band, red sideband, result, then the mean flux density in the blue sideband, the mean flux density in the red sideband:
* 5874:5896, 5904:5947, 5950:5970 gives -2.71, 6.1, 7.01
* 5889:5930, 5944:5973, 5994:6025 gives -2.43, 6.3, 6.88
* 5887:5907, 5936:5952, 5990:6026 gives -3.12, 5.61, 6.84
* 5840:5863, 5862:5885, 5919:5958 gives 0.42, 6.97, 7.11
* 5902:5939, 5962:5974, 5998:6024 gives -0.46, 6.87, 6.89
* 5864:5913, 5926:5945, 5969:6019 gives -1.61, 6.34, 6.96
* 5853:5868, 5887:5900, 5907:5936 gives 3.05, 6.73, 6.87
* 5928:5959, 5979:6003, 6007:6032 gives 0.55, 7.17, 6.94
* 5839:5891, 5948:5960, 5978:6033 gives -0.19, 6.76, 6.92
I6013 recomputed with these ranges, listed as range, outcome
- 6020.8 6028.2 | 6.58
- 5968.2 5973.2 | 7.5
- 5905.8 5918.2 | 6.81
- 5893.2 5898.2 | 4.97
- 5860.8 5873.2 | 6.8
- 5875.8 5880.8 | 7.03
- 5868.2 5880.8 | 7.06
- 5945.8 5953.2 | 7.29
